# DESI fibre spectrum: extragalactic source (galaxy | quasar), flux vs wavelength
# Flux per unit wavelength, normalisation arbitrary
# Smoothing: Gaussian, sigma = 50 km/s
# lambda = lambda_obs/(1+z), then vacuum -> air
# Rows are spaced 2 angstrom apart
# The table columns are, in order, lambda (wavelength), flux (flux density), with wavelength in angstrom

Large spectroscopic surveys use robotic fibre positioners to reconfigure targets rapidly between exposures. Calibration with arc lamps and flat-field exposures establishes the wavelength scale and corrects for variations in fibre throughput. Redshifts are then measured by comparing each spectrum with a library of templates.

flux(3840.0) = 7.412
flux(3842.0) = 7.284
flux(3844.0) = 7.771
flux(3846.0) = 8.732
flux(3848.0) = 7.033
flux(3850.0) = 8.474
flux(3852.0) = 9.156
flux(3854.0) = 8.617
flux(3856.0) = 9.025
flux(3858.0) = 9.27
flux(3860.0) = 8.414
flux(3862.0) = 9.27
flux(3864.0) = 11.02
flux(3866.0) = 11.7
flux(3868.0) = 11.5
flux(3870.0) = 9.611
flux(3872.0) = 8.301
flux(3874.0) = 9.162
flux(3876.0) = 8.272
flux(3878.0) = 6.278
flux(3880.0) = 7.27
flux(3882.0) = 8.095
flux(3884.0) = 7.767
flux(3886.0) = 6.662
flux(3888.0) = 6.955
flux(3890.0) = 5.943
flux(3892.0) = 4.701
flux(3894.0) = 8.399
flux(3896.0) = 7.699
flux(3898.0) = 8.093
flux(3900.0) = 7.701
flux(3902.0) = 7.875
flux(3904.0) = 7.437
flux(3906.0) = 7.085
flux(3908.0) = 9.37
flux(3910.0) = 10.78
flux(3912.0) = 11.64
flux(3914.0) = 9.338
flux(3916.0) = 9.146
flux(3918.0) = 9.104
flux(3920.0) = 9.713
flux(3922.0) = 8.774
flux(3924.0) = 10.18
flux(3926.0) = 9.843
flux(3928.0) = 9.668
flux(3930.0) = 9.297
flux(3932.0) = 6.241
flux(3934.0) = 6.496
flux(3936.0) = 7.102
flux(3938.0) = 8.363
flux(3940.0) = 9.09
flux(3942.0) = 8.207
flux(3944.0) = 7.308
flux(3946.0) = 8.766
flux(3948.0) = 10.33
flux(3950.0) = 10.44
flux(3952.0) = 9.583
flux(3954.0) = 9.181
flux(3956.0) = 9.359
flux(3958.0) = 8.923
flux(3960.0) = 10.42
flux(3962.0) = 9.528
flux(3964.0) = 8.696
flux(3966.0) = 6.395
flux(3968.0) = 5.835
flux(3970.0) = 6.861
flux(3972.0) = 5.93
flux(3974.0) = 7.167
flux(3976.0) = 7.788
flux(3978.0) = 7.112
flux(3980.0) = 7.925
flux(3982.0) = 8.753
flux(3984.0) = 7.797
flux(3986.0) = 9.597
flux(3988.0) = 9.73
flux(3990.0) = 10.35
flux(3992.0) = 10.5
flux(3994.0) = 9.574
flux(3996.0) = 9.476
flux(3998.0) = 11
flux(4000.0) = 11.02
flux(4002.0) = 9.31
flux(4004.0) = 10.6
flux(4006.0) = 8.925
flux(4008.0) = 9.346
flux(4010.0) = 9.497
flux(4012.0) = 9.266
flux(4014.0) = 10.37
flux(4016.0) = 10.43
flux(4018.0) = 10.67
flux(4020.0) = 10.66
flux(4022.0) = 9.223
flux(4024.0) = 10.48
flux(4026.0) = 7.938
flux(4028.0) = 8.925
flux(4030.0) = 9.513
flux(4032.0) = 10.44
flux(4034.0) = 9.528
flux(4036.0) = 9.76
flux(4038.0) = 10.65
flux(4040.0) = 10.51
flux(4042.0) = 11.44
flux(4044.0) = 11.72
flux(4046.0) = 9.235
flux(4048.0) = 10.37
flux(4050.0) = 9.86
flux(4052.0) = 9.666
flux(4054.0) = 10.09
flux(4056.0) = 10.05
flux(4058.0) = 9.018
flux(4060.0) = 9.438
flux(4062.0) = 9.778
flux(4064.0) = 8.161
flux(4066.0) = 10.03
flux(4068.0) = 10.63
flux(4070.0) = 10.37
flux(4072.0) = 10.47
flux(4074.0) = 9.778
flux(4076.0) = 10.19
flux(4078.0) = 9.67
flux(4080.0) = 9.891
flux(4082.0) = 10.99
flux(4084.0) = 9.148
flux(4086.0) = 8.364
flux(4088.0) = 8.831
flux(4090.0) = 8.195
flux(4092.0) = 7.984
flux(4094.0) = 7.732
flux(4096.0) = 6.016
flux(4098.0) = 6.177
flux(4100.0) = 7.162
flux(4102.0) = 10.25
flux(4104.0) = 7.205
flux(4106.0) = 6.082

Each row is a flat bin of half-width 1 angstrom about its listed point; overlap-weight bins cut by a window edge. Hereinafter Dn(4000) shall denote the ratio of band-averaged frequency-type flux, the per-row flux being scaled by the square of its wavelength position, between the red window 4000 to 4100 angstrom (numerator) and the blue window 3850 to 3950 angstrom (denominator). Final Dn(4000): 1.20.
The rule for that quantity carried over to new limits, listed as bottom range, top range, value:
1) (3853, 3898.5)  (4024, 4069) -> 1.29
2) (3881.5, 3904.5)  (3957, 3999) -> 1.23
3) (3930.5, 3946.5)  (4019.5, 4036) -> 1.30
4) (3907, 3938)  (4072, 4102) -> 1.04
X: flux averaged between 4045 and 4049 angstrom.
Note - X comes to 9.8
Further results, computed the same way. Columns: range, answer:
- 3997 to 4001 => 11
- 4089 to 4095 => 7.97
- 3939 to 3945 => 8.2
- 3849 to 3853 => 8.82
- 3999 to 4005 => 10.3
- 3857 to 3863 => 8.98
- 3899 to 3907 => 7.52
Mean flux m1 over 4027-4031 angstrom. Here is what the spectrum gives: 9.22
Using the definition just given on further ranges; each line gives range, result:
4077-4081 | 9.78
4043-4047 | 10.5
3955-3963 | 9.56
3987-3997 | 9.93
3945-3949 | 9.55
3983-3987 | 8.7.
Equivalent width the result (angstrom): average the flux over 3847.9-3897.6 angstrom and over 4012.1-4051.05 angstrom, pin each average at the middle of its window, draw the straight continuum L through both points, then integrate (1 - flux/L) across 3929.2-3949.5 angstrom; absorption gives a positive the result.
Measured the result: 2.1 angstrom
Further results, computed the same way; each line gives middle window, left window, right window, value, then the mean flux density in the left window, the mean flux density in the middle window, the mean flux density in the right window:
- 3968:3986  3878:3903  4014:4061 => 2.9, 7.22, 7.45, 9.99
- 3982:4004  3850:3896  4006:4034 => -0.8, 8.41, 9.82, 9.71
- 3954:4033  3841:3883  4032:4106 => 0.4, 8.77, 9.11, 9.37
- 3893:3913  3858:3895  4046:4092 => -0.2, 8.32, 8.61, 9.63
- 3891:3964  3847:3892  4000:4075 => 1.7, 8.45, 8.75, 9.91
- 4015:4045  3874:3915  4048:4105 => -4.4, 7.9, 10.1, 9.13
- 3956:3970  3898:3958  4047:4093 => 1.2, 8.86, 8.27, 9.61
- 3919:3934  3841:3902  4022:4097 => -0.5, 8.27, 8.93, 9.59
